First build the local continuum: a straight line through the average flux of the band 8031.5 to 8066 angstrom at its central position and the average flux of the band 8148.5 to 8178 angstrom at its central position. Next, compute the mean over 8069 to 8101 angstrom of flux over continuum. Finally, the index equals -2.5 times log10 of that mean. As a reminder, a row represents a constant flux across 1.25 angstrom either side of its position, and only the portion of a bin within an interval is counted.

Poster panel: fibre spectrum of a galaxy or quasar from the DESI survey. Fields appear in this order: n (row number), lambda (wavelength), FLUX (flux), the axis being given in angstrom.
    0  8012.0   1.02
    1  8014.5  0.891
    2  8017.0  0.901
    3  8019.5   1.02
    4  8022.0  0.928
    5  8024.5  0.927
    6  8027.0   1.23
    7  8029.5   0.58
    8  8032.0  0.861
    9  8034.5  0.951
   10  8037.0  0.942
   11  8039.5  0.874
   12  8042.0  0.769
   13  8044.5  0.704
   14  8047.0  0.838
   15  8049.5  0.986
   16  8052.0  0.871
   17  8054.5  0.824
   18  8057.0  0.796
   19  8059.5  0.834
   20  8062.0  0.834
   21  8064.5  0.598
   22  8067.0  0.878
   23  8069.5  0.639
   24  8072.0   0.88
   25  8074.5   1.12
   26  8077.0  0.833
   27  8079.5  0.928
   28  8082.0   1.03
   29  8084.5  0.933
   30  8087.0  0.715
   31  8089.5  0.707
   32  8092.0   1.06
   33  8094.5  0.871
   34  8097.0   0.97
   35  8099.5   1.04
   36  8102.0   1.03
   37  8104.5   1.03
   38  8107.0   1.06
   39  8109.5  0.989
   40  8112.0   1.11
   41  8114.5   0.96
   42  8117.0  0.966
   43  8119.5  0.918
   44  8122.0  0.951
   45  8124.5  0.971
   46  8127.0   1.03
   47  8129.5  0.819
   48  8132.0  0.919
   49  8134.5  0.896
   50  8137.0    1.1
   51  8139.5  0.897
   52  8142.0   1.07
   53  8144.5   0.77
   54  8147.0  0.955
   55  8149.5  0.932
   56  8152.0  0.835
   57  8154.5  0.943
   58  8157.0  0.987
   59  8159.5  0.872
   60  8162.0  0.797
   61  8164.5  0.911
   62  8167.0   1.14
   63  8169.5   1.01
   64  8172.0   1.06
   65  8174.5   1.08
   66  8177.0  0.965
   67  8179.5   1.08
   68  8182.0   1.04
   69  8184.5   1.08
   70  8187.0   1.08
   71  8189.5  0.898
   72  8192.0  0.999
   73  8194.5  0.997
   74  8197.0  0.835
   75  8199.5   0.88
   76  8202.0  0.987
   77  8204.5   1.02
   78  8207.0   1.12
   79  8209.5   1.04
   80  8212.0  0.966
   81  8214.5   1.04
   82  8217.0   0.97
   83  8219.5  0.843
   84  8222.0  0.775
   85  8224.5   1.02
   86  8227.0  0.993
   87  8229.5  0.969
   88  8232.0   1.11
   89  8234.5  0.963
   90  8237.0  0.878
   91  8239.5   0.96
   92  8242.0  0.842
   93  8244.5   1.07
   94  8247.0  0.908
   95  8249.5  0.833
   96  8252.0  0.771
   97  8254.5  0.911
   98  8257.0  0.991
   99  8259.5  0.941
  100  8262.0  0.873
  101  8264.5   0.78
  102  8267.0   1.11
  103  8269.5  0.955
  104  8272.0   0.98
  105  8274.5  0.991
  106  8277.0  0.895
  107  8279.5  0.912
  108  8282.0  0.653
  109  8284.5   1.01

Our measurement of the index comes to -0.04 mag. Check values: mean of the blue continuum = 0.834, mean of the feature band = 0.909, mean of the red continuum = 0.961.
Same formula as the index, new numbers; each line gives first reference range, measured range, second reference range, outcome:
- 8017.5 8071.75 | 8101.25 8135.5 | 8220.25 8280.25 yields -0.11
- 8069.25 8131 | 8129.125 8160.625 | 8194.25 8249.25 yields 0.03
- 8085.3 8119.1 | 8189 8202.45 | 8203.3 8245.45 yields 0.05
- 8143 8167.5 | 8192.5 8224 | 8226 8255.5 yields -0.04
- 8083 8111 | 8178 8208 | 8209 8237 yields -0.04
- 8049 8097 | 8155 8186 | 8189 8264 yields -0.10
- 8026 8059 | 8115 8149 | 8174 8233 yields -0.01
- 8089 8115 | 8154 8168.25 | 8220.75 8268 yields 0.03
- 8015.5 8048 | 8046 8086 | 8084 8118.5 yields 0.07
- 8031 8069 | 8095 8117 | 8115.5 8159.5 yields -0.13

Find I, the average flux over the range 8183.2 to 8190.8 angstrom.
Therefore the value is 1.02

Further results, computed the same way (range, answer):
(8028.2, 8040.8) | 0.843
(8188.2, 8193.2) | 0.949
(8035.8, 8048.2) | 0.825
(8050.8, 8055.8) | 0.847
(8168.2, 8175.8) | 1.05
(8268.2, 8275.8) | 0.976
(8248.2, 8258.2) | 0.876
